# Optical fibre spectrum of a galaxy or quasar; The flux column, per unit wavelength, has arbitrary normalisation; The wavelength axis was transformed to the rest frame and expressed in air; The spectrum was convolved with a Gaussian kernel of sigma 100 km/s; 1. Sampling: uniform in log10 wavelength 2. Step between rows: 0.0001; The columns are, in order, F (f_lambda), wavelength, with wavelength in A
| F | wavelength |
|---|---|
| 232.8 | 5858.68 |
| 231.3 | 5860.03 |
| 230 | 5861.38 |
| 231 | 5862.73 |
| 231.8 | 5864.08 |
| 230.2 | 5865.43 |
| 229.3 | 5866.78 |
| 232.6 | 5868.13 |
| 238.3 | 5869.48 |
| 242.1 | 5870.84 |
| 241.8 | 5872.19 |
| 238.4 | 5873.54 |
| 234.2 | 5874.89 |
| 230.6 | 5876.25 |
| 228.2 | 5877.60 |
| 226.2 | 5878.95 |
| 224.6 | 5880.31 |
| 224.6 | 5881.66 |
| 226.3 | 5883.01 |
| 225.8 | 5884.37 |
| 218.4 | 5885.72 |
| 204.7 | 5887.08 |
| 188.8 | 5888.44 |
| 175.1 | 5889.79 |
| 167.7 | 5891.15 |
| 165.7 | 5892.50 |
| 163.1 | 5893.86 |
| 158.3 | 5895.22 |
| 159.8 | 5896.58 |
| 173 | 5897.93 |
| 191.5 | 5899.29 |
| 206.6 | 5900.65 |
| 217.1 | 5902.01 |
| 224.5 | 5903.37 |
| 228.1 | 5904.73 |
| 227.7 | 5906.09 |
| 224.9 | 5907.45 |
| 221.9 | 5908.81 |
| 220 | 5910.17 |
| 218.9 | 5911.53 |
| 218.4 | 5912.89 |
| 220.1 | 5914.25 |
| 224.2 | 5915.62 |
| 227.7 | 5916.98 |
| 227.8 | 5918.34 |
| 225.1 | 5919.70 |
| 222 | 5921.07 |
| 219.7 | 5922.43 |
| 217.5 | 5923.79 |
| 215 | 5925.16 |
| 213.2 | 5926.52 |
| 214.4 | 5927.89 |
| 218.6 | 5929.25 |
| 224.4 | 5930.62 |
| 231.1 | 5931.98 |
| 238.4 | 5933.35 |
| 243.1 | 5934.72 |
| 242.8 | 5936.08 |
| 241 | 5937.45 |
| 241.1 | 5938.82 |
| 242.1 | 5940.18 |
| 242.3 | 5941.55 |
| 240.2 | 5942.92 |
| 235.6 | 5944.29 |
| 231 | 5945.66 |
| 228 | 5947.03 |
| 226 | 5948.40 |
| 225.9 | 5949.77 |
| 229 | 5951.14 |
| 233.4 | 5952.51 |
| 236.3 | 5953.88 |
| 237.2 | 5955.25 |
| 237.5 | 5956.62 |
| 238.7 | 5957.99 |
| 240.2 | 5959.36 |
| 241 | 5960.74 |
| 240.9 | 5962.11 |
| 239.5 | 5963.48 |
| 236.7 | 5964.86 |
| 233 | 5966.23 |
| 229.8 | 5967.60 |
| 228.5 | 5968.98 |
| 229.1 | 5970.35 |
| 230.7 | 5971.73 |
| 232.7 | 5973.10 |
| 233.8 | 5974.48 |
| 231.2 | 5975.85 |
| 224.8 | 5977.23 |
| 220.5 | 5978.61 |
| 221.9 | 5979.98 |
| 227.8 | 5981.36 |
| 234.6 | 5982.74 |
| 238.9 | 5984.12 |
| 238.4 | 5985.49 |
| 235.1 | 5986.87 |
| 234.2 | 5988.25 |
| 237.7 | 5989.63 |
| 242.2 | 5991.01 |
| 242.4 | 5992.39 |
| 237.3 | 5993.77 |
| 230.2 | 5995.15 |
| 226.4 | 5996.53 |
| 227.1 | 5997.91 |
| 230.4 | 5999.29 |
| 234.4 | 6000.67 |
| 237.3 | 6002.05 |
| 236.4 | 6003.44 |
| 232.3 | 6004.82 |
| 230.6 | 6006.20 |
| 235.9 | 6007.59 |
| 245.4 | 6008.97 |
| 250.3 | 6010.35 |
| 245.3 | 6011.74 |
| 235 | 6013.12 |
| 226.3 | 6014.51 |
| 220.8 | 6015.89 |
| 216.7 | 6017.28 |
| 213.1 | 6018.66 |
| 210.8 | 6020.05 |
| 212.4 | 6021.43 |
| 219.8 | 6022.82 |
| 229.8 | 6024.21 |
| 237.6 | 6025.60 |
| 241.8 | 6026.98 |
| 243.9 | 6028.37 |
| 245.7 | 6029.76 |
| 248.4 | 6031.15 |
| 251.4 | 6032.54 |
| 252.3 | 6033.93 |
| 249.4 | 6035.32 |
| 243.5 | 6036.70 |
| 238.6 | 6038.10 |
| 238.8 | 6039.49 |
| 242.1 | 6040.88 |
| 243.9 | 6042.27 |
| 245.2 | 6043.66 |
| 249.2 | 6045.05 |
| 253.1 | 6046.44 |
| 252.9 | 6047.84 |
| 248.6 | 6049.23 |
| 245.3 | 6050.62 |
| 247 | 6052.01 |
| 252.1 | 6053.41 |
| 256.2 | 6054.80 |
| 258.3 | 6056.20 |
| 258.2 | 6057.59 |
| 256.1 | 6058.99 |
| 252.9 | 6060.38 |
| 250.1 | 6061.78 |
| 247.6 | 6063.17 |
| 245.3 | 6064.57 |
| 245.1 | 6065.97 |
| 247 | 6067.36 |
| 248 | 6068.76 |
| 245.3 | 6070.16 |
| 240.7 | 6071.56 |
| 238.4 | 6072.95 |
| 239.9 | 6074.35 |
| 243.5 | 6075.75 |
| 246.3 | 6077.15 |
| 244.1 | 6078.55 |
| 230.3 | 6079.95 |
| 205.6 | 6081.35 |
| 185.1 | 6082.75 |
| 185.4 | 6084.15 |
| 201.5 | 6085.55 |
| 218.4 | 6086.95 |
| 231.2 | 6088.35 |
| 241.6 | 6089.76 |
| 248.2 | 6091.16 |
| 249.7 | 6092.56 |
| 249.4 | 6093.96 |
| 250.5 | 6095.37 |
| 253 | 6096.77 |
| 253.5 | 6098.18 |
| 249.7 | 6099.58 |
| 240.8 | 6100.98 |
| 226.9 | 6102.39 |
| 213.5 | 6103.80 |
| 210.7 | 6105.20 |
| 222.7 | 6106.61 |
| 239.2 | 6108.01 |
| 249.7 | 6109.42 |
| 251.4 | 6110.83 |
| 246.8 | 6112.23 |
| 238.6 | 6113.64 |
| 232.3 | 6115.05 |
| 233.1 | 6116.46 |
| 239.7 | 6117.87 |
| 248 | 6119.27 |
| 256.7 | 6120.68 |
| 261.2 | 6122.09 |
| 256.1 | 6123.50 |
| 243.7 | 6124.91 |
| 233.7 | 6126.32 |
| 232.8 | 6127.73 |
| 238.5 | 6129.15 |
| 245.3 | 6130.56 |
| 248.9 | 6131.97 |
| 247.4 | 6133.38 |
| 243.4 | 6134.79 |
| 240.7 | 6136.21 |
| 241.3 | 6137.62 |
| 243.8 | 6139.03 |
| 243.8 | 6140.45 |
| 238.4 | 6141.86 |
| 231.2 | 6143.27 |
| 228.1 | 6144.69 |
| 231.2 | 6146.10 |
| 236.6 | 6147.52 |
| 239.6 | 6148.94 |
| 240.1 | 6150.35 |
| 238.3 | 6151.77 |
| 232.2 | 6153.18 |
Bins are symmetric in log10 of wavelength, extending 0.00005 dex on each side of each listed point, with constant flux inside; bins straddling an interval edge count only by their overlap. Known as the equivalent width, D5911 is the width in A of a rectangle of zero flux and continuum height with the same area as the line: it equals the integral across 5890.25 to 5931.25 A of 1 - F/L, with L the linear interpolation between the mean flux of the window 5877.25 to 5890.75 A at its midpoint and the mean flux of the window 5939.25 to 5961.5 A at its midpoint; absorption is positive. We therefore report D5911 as 2.6 A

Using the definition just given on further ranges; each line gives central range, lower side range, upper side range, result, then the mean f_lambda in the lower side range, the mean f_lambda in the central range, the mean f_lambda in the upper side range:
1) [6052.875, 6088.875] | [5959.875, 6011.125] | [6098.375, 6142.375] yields 0.1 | 234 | 237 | 241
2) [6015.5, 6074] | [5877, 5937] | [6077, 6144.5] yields -3.4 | 213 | 243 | 237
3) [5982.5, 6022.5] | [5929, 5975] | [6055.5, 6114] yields 0.7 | 235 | 232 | 238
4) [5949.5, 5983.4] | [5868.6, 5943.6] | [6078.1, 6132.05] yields -1.4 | 218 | 233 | 236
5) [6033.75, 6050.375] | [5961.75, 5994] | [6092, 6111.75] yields -0.7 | 233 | 246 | 240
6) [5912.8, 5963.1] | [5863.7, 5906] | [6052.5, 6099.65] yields -2.6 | 211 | 231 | 240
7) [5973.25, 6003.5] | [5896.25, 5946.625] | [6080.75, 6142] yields -0.6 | 223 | 233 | 237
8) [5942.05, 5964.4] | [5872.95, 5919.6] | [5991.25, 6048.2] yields -1.3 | 210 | 235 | 237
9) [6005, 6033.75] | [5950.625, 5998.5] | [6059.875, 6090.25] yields 0.0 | 234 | 233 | 233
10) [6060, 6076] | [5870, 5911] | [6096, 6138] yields -0.7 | 209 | 245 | 241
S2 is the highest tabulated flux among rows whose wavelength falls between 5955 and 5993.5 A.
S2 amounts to 242.4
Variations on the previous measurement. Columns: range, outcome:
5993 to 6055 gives 256.2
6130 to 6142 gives 248.9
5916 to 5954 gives 243.1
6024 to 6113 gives 258.3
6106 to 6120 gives 251.4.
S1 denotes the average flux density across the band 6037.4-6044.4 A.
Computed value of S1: 242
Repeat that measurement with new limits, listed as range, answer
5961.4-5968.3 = 236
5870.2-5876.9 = 237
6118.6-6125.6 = 253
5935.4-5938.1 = 242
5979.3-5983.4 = 228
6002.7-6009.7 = 236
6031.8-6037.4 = 249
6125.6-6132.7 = 240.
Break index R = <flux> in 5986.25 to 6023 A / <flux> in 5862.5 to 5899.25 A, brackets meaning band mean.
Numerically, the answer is 1.10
